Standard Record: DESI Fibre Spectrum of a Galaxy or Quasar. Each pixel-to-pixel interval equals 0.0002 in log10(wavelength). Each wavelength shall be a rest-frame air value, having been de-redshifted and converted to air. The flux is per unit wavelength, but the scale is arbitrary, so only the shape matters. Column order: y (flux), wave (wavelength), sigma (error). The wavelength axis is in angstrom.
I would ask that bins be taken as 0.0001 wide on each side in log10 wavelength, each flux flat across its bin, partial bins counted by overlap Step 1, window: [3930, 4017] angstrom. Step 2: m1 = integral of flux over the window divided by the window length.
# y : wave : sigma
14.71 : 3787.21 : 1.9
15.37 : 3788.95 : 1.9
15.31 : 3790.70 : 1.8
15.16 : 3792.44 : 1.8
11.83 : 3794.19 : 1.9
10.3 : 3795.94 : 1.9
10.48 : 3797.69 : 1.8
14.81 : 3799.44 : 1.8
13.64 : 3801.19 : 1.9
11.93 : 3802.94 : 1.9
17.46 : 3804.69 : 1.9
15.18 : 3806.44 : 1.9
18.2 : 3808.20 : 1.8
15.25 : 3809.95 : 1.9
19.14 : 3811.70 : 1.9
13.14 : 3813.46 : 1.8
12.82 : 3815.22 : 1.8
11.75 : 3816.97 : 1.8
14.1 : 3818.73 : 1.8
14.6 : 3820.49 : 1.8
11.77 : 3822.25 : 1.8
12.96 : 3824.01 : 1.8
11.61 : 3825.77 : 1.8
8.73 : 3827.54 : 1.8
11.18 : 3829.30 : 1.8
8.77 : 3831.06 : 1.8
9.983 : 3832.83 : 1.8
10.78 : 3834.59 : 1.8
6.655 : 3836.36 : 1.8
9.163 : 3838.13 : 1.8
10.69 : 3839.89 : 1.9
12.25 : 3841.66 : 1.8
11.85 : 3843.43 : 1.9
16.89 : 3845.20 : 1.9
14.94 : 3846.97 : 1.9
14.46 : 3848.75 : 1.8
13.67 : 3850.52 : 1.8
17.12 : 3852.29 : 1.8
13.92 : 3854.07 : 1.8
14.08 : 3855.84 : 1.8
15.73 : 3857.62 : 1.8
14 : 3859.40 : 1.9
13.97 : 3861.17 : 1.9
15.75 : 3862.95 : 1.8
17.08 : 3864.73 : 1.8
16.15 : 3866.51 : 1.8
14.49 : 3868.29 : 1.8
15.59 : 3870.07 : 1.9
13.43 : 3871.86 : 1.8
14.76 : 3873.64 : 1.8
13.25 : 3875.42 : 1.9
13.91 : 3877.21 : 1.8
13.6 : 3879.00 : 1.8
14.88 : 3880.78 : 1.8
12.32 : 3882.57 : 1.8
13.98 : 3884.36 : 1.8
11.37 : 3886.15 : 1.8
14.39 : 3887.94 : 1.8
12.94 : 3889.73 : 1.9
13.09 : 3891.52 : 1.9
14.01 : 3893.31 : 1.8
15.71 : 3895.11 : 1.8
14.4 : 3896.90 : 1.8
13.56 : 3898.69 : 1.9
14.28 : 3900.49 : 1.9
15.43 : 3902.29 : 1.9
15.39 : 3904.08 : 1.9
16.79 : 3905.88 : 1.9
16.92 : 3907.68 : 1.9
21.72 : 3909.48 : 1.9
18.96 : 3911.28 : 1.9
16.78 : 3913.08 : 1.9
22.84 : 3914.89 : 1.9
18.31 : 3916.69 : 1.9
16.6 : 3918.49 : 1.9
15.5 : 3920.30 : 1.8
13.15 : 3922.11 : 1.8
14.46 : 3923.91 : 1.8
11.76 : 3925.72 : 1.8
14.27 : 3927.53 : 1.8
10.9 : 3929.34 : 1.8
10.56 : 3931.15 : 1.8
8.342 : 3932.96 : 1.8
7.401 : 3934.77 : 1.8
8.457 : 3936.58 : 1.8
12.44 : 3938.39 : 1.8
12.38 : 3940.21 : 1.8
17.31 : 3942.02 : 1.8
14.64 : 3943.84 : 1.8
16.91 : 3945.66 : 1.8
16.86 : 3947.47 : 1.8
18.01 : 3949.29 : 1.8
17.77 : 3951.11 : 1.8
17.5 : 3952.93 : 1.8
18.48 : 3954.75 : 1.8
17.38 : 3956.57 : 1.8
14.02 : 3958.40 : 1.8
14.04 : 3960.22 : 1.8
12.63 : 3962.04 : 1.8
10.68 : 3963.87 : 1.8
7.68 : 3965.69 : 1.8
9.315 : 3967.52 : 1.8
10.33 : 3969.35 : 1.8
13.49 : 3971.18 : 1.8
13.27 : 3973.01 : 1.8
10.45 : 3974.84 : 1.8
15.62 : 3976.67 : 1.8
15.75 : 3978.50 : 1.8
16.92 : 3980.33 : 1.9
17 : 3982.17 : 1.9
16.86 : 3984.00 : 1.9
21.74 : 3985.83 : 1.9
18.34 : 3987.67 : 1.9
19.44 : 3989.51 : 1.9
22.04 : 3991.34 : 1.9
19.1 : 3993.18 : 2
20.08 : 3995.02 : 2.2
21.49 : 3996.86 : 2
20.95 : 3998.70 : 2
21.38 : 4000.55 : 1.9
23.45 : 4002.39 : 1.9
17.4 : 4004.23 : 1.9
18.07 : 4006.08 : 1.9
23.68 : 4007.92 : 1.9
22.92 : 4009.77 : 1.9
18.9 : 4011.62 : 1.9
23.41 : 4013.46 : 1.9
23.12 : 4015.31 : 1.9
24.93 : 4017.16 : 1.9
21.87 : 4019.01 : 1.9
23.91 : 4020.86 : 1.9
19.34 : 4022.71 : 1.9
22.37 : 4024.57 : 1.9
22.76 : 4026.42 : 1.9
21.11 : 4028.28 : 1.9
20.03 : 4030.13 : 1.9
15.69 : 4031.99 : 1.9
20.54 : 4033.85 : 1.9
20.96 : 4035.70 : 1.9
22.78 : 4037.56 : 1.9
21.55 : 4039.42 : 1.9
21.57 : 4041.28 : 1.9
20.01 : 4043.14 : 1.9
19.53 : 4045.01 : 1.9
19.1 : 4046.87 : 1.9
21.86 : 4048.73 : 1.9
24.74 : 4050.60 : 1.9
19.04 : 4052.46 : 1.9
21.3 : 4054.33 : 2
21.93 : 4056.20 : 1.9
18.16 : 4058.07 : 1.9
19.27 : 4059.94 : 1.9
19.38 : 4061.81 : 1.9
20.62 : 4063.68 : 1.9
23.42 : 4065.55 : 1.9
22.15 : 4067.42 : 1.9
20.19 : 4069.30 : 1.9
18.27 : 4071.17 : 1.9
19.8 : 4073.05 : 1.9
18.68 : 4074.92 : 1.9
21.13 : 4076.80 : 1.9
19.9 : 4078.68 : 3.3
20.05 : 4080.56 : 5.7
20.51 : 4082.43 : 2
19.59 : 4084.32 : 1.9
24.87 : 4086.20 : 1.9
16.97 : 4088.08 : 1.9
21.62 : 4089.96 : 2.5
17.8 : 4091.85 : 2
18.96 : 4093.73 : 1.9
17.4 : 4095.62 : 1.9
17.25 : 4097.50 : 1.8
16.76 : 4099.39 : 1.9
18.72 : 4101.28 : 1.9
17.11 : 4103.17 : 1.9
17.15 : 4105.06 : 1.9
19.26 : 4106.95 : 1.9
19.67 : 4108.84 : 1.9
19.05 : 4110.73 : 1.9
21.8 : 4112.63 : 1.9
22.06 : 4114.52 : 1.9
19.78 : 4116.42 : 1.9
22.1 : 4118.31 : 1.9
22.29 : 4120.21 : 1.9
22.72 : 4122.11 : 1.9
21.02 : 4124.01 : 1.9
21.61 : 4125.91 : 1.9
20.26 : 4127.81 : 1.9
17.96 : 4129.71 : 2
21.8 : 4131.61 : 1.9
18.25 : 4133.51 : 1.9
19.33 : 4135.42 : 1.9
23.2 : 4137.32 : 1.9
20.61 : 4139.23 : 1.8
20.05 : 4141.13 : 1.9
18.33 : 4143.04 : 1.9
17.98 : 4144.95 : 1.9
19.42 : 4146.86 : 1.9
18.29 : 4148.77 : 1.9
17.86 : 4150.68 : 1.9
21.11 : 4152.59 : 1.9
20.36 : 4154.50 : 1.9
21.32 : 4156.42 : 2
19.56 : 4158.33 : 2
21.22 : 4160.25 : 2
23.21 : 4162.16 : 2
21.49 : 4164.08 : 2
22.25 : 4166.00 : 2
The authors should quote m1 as 16.4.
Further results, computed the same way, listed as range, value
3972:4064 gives 20.1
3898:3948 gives 14.7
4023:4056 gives 20.9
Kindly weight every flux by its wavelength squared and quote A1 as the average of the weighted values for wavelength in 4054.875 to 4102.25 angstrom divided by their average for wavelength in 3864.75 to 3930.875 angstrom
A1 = 1.4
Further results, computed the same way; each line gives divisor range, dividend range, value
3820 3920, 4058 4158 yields 1.58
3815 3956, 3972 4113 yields 1.53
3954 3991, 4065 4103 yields 1.40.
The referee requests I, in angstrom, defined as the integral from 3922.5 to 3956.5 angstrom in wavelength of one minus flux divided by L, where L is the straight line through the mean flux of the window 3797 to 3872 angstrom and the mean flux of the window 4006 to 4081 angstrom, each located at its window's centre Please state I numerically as 6.7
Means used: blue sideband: 13.5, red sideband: 21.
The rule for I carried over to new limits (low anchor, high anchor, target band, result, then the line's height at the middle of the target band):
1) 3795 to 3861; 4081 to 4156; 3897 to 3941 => 1.9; 15.2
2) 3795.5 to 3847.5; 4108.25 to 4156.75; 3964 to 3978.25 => 4.1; 16.4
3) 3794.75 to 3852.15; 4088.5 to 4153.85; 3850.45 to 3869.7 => -2.1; 13.7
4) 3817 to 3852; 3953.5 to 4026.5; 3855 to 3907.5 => -2.7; 13.8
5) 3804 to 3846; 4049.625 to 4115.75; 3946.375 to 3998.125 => 2.5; 16.8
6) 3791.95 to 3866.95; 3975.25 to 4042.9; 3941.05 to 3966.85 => 4.2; 18.2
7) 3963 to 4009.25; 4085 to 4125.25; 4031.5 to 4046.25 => -1.8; 18.2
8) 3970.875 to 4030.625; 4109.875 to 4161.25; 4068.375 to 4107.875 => 2.0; 20.2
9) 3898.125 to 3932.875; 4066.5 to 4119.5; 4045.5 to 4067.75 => -2.5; 18.8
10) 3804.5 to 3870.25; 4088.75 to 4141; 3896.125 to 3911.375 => -1.2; 15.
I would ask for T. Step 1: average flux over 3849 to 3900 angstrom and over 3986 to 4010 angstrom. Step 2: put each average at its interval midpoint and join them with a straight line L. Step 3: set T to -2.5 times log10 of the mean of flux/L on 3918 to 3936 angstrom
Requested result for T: 0.36 mag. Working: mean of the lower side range 14.3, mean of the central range 12.1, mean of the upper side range 20.6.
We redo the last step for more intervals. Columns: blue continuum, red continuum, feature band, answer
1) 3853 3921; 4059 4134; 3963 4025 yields -0.04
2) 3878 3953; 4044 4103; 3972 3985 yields 0.11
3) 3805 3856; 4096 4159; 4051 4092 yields -0.10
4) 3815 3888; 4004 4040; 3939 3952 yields 0.10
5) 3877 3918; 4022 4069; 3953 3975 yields 0.35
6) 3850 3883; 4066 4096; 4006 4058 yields -0.14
